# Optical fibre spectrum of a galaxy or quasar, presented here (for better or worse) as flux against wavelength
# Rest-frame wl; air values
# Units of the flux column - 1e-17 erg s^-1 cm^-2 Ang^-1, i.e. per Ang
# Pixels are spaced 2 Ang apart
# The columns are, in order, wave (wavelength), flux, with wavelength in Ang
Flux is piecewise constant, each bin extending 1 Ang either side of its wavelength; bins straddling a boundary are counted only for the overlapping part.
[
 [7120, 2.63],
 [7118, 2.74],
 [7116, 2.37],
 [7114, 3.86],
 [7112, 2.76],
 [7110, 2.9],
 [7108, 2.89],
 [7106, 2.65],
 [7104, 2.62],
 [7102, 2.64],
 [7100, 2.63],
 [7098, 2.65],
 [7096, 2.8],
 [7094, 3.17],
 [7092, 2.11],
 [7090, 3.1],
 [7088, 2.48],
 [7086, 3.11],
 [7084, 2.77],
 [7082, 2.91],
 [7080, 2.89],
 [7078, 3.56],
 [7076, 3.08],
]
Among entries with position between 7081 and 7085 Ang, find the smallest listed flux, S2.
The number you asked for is 2.77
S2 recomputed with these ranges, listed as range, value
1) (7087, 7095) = 2.11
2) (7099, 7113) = 2.62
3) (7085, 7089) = 2.48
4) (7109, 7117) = 2.37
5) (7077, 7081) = 2.89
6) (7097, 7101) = 2.63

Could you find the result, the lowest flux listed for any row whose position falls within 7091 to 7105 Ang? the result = 2.11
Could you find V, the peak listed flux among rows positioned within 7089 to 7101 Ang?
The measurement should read 3.17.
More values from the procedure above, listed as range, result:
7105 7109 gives 2.89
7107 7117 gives 3.86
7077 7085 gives 3.56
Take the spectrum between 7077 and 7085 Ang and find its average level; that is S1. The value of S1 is 3.03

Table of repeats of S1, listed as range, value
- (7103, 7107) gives 2.63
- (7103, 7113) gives 2.76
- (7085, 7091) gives 2.9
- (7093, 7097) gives 2.98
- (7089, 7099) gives 2.77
